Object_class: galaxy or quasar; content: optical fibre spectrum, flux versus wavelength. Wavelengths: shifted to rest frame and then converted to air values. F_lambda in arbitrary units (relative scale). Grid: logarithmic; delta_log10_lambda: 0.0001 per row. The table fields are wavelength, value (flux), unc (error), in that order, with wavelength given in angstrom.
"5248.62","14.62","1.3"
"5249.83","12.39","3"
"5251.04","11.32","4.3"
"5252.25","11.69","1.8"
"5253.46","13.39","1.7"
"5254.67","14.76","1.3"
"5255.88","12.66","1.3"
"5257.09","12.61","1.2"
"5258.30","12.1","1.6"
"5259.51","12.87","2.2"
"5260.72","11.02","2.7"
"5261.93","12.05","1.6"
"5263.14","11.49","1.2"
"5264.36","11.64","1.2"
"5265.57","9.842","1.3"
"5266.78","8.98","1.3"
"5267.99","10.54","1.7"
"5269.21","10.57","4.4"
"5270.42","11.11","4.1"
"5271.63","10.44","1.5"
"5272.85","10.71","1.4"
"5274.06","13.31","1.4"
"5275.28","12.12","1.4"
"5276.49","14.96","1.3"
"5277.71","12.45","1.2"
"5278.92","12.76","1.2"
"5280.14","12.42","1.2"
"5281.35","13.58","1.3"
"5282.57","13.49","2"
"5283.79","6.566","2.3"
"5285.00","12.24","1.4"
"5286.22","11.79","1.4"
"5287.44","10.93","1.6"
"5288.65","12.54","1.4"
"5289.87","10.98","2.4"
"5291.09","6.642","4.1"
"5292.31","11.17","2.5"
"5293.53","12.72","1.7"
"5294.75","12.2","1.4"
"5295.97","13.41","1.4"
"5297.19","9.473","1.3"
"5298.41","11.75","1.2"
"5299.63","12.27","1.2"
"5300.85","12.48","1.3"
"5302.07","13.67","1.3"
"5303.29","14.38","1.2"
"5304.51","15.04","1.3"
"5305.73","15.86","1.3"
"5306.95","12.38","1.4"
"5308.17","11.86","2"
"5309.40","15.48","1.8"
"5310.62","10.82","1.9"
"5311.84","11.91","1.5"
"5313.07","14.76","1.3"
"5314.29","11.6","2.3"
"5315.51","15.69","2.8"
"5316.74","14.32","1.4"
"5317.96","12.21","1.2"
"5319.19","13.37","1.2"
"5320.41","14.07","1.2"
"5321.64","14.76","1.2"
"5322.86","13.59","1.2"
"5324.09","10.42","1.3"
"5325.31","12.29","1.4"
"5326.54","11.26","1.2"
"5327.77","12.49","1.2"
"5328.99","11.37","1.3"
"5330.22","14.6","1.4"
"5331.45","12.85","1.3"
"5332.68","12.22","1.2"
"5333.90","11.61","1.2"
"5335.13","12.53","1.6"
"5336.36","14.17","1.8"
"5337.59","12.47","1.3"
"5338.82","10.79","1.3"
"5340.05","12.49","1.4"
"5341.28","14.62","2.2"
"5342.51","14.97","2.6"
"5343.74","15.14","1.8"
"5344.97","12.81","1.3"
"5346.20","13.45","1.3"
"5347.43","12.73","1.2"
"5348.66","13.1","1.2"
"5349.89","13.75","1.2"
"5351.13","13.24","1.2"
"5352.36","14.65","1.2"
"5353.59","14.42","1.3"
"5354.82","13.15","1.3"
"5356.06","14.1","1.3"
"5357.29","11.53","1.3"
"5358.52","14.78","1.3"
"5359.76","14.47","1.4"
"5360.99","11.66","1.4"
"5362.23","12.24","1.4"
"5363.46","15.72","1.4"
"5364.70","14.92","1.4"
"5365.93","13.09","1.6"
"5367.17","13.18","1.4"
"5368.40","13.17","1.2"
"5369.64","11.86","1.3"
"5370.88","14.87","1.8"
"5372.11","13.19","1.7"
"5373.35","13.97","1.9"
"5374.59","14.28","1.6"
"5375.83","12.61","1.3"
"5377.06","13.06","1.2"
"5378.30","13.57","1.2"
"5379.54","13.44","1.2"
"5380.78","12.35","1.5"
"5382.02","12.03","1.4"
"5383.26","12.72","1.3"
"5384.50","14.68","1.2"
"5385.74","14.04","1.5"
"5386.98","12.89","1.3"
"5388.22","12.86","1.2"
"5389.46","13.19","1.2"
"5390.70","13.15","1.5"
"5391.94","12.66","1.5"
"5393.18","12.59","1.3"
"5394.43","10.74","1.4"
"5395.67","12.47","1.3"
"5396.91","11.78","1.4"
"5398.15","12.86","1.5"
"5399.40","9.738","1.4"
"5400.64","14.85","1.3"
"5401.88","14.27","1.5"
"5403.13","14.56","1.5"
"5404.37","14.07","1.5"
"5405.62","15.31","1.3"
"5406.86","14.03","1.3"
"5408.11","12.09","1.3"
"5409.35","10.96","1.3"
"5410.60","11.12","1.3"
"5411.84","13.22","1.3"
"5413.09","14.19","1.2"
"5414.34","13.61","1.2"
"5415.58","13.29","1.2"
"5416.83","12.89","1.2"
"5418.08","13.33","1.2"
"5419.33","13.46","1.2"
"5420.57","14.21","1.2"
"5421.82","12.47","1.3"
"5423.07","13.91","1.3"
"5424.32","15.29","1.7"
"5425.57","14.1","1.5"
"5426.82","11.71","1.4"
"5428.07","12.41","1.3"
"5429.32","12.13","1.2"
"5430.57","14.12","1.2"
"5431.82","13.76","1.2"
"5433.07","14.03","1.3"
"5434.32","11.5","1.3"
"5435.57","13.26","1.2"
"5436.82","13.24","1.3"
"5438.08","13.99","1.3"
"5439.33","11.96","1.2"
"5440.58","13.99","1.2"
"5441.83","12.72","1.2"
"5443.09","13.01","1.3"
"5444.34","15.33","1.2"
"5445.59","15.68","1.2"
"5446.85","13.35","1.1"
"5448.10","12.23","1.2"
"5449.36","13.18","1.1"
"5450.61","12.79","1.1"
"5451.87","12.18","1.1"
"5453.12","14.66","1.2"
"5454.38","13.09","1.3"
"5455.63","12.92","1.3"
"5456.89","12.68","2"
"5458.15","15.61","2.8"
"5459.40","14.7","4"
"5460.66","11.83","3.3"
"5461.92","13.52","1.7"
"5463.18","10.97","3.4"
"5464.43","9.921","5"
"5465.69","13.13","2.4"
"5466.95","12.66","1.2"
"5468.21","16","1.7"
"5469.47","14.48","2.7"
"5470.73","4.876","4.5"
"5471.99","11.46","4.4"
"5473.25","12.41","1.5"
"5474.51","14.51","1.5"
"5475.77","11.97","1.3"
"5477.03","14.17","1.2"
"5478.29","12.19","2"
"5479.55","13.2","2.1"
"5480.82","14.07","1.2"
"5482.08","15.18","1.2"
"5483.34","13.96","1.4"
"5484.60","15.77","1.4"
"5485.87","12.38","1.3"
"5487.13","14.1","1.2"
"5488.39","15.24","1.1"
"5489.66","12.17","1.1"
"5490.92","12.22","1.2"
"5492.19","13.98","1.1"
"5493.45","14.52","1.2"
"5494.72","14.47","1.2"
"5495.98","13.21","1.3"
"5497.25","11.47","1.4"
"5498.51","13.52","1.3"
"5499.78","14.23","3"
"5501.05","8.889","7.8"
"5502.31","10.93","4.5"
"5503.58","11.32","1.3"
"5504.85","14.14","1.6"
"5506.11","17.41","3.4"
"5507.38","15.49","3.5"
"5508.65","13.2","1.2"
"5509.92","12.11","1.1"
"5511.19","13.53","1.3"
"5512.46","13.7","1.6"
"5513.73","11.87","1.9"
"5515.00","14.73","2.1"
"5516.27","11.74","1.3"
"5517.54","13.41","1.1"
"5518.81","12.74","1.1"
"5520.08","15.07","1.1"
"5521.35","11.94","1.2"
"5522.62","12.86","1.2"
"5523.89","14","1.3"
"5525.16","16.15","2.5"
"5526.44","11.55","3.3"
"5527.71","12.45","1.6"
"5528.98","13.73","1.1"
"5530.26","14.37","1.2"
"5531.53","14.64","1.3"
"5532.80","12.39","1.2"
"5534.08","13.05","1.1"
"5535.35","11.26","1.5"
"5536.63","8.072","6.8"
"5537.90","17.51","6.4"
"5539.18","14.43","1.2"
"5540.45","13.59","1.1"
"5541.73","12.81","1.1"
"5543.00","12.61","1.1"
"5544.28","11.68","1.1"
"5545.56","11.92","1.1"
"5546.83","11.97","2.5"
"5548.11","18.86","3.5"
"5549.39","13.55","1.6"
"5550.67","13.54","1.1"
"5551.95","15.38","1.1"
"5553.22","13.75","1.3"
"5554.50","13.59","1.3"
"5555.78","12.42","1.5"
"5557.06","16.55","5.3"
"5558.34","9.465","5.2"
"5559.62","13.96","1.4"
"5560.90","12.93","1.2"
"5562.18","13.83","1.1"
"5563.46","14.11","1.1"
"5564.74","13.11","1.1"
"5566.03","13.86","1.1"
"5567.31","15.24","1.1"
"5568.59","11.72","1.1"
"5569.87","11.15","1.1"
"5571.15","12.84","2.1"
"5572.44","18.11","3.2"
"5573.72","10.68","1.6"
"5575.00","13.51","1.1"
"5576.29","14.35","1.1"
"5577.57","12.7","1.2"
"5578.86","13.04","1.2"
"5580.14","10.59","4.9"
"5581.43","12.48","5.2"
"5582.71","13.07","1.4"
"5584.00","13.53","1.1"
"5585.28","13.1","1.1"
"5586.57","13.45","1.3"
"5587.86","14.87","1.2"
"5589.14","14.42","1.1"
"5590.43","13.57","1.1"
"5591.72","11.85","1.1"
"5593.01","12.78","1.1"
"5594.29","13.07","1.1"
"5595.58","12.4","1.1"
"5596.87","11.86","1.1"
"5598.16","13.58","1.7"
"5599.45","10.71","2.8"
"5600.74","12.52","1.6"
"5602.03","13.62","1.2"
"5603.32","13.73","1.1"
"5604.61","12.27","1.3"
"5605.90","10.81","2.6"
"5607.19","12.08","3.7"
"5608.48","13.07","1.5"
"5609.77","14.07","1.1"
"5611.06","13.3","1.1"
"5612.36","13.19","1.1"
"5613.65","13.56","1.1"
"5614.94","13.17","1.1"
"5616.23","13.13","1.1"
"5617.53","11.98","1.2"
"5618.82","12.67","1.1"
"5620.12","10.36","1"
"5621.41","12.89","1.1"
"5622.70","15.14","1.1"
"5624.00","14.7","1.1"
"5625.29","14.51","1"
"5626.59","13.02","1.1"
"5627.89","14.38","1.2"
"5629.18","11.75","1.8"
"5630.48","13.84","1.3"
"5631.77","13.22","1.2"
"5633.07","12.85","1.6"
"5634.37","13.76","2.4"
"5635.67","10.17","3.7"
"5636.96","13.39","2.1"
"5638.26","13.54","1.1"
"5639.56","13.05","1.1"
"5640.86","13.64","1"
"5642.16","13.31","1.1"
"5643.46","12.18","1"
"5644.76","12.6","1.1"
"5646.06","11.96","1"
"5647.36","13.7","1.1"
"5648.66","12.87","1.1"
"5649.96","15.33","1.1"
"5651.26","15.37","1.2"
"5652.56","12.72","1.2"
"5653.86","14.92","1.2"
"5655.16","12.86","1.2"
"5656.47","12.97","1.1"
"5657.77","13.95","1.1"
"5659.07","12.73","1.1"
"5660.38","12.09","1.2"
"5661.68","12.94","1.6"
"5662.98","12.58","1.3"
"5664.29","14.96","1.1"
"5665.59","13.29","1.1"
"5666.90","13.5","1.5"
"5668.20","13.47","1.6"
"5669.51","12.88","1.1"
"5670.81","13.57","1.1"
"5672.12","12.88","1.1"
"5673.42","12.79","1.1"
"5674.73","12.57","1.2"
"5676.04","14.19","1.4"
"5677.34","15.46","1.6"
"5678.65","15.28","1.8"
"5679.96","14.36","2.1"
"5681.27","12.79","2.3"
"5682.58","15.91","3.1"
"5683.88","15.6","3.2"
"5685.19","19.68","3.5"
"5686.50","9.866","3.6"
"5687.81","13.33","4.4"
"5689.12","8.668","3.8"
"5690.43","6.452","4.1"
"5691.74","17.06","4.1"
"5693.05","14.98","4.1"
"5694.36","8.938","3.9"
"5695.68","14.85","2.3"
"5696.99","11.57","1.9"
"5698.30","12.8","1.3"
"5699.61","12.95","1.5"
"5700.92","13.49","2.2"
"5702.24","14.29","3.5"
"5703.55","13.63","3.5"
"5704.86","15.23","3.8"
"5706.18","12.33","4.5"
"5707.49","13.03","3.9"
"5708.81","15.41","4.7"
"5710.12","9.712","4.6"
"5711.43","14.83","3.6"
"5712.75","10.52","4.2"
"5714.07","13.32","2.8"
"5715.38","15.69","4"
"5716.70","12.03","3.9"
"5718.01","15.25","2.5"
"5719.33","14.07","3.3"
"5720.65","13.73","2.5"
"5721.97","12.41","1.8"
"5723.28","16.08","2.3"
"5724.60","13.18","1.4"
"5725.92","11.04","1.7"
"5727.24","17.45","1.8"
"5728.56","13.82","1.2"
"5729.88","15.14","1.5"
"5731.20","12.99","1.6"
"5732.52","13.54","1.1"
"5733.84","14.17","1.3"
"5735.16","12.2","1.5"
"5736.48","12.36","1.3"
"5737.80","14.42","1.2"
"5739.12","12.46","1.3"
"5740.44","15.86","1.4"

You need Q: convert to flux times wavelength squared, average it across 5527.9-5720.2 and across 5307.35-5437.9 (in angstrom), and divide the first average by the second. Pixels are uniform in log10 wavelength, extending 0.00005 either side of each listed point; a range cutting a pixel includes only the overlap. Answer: 1.10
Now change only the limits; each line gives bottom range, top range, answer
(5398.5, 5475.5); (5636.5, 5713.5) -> 1.11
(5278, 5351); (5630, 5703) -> 1.19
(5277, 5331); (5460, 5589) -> 1.15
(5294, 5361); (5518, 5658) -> 1.11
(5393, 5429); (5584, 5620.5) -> 1.05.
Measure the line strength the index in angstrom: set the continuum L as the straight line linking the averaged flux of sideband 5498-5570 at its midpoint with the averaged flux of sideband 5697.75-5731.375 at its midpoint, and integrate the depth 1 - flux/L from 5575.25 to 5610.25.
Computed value 1.4 angstrom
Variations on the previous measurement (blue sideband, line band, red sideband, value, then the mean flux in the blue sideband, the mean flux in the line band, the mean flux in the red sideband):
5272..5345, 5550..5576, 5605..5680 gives -0.78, 12.6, 13.5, 13.3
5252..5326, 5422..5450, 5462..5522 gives -1.14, 12.3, 13.4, 13.1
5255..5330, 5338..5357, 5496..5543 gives -1.61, 12.2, 13.5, 13.2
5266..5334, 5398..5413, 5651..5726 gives -0.63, 12.3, 13.1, 13.4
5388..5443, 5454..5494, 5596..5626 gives -0.25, 13.1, 13.1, 12.9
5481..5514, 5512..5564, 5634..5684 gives 0.33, 13.4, 13.4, 13.5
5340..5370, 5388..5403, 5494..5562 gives 0.97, 13.6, 12.7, 13.3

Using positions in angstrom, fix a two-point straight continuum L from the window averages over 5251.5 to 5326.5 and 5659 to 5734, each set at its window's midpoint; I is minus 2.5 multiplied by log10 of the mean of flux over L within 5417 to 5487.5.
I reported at -0.038 mag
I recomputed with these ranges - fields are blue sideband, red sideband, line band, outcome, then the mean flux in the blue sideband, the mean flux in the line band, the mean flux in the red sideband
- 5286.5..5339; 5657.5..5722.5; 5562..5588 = -0.01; 12.6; 13.3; 13.4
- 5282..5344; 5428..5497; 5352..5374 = -0.07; 12.6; 13.6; 13.2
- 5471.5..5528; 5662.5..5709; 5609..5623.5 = 0.03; 13.3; 13.1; 13.4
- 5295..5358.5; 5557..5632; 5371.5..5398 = 0.01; 13.1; 13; 13.1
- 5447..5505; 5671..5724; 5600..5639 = 0.02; 13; 13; 13.5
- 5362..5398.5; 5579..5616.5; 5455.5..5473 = 0.05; 13.2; 12.5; 12.9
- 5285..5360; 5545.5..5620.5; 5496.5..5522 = 0.00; 12.9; 13.1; 13.2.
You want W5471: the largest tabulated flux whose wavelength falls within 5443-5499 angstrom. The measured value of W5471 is 16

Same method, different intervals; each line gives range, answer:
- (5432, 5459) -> 15.68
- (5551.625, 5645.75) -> 18.11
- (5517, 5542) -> 17.51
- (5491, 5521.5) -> 17.41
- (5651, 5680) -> 15.46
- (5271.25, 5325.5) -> 15.86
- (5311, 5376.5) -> 15.72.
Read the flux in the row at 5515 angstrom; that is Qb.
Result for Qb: 14.73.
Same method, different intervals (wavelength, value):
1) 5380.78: 12.35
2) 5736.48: 12.36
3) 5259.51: 12.87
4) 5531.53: 14.64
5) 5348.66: 13.1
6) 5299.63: 12.27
